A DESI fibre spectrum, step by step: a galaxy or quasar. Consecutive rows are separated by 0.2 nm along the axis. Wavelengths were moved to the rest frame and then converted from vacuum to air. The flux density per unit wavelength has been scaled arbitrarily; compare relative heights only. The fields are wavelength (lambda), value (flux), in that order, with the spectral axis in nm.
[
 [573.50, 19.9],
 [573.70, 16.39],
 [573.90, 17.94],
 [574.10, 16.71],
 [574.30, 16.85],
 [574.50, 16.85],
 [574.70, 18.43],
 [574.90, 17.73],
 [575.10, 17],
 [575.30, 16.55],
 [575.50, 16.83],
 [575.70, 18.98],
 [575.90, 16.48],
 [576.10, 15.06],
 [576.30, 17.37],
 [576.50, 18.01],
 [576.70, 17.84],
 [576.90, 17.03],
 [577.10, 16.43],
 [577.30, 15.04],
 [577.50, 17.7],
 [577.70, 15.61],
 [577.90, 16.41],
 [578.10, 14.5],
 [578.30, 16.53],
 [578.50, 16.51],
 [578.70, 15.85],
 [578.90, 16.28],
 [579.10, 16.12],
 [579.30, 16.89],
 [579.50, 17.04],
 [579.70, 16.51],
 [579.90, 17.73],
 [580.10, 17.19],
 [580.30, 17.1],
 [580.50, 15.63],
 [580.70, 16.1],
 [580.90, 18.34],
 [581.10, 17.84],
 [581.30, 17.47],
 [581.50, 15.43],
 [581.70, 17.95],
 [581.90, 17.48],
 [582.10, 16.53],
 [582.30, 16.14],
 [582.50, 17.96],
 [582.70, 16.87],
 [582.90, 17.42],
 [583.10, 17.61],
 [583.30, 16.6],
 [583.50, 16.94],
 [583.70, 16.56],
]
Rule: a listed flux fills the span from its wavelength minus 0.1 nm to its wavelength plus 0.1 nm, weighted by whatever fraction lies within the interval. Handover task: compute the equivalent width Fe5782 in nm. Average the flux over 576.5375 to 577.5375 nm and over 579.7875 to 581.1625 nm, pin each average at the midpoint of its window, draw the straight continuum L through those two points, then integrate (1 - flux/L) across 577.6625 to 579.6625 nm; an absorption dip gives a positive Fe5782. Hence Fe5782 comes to 0.089 nm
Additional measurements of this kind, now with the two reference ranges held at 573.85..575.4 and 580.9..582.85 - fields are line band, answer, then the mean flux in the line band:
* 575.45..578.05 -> 0.06 nm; 16.8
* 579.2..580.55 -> 0.02 nm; 16.9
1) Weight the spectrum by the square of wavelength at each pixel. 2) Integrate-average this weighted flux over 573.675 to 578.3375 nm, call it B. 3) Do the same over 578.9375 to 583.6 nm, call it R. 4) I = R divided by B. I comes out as 1.03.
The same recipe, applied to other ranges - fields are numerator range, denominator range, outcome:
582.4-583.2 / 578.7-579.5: 1.08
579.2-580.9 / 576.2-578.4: 1.03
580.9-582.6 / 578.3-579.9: 1.05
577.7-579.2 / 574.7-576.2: 0.95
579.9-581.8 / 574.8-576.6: 1.01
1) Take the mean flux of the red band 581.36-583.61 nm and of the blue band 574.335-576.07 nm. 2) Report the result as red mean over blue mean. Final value 0.99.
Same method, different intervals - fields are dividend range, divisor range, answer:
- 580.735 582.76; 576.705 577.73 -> 1.04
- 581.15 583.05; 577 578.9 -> 1.06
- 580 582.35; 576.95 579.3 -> 1.05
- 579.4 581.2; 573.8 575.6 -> 0.99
